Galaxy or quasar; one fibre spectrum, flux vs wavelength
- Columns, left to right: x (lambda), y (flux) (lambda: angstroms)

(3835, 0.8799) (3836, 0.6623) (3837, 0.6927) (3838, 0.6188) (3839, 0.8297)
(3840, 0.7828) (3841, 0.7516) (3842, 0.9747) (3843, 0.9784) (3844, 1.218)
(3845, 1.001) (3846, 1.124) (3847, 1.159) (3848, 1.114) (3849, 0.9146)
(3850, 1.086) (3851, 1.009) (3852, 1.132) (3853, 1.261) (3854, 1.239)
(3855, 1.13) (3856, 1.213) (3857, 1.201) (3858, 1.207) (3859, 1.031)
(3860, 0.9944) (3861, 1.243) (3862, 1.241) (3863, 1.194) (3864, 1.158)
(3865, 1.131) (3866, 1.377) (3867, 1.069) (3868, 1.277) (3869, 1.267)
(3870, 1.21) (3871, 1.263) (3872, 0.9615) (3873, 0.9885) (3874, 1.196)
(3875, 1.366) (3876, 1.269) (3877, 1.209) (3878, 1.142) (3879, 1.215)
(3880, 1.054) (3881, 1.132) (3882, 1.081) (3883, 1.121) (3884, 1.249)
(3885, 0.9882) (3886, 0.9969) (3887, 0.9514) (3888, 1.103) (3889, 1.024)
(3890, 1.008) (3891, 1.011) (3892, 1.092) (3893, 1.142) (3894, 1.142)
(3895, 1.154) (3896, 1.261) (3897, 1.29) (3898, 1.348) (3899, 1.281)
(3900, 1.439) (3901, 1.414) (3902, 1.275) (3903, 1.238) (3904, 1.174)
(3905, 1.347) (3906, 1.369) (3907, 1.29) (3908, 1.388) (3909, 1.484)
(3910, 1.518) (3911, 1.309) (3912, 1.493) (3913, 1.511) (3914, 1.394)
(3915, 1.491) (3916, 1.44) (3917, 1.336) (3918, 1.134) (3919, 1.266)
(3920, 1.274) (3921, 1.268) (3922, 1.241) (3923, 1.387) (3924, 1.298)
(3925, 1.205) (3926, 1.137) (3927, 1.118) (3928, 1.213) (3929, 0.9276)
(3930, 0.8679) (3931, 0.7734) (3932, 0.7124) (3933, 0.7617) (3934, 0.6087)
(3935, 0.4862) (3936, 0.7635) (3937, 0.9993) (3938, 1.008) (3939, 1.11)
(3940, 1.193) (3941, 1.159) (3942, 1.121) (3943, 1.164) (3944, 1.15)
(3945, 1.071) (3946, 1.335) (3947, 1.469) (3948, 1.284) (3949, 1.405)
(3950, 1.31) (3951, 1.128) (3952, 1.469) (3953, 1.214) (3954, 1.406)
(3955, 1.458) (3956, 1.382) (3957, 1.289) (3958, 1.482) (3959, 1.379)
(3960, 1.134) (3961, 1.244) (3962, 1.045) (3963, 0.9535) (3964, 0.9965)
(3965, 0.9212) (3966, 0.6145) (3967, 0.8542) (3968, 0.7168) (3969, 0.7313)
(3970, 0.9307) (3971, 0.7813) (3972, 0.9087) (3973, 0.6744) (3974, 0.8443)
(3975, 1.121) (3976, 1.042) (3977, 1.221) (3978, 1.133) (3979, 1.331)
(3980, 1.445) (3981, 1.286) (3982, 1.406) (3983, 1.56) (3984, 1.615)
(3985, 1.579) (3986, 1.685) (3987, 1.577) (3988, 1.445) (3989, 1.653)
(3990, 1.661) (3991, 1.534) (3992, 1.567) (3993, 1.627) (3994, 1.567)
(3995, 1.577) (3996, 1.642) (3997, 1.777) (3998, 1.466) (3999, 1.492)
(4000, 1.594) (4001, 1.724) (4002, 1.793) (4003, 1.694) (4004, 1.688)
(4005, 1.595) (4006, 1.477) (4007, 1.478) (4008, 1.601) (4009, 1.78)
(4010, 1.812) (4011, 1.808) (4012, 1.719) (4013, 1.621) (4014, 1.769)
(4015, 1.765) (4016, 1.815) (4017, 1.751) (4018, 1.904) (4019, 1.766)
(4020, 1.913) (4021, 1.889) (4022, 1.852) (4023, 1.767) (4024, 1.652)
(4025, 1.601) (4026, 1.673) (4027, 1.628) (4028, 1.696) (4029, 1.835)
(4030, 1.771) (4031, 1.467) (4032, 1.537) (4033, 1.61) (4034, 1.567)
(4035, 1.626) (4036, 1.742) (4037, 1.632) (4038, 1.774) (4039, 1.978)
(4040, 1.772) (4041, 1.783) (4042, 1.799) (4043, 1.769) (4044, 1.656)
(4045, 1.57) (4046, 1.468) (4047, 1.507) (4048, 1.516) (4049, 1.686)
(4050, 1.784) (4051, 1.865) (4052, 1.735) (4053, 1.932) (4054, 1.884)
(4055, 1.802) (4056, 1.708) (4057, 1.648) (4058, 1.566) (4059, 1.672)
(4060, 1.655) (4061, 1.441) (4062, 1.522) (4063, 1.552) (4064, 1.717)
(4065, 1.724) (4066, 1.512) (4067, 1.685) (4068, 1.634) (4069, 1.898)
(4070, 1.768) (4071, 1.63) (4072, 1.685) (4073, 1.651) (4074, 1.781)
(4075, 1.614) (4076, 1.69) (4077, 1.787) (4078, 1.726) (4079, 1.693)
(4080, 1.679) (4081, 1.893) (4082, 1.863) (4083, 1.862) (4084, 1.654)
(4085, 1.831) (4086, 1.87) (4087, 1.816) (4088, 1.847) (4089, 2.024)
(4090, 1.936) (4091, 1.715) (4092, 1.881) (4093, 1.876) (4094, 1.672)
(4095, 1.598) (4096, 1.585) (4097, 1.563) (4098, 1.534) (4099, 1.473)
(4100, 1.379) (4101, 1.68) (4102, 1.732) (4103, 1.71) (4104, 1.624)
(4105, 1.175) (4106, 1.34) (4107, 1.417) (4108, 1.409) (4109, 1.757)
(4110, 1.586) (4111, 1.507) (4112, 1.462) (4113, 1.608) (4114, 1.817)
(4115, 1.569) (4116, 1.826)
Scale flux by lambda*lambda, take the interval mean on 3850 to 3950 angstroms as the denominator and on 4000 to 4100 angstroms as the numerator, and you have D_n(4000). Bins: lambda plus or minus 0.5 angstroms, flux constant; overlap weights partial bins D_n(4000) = 1.57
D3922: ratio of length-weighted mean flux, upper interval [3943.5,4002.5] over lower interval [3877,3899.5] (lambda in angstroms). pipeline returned 1.2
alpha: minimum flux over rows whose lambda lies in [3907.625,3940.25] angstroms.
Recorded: 0.4862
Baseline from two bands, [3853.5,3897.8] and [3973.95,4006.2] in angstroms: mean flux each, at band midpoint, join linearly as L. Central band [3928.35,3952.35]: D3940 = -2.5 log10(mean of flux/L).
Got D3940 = 0.28 mag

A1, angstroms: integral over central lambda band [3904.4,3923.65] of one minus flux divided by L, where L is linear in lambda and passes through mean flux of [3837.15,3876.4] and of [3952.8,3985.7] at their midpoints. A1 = -4.10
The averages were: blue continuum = 1.1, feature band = 1.36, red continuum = 1.15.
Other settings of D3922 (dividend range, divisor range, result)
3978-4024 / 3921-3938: 1.68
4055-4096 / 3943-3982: 1.51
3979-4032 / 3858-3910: 1.38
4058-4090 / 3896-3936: 1.42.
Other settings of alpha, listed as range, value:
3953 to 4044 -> 0.6145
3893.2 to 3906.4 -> 1.142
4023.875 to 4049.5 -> 1.467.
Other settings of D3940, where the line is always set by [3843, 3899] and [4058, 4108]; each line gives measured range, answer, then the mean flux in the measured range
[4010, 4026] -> -0.171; 1.77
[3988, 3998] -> -0.111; 1.61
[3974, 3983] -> 0.140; 1.24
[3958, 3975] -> 0.415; 0.943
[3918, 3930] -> 0.072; 1.19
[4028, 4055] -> -0.088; 1.7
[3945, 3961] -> 0.015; 1.33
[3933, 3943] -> 0.362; 0.941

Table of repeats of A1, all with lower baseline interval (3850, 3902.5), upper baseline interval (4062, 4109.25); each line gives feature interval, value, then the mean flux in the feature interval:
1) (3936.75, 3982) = 7.7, 1.14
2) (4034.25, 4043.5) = -1.1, 1.76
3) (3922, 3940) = 4.5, 0.977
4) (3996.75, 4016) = -2.3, 1.67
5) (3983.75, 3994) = -1.1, 1.59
